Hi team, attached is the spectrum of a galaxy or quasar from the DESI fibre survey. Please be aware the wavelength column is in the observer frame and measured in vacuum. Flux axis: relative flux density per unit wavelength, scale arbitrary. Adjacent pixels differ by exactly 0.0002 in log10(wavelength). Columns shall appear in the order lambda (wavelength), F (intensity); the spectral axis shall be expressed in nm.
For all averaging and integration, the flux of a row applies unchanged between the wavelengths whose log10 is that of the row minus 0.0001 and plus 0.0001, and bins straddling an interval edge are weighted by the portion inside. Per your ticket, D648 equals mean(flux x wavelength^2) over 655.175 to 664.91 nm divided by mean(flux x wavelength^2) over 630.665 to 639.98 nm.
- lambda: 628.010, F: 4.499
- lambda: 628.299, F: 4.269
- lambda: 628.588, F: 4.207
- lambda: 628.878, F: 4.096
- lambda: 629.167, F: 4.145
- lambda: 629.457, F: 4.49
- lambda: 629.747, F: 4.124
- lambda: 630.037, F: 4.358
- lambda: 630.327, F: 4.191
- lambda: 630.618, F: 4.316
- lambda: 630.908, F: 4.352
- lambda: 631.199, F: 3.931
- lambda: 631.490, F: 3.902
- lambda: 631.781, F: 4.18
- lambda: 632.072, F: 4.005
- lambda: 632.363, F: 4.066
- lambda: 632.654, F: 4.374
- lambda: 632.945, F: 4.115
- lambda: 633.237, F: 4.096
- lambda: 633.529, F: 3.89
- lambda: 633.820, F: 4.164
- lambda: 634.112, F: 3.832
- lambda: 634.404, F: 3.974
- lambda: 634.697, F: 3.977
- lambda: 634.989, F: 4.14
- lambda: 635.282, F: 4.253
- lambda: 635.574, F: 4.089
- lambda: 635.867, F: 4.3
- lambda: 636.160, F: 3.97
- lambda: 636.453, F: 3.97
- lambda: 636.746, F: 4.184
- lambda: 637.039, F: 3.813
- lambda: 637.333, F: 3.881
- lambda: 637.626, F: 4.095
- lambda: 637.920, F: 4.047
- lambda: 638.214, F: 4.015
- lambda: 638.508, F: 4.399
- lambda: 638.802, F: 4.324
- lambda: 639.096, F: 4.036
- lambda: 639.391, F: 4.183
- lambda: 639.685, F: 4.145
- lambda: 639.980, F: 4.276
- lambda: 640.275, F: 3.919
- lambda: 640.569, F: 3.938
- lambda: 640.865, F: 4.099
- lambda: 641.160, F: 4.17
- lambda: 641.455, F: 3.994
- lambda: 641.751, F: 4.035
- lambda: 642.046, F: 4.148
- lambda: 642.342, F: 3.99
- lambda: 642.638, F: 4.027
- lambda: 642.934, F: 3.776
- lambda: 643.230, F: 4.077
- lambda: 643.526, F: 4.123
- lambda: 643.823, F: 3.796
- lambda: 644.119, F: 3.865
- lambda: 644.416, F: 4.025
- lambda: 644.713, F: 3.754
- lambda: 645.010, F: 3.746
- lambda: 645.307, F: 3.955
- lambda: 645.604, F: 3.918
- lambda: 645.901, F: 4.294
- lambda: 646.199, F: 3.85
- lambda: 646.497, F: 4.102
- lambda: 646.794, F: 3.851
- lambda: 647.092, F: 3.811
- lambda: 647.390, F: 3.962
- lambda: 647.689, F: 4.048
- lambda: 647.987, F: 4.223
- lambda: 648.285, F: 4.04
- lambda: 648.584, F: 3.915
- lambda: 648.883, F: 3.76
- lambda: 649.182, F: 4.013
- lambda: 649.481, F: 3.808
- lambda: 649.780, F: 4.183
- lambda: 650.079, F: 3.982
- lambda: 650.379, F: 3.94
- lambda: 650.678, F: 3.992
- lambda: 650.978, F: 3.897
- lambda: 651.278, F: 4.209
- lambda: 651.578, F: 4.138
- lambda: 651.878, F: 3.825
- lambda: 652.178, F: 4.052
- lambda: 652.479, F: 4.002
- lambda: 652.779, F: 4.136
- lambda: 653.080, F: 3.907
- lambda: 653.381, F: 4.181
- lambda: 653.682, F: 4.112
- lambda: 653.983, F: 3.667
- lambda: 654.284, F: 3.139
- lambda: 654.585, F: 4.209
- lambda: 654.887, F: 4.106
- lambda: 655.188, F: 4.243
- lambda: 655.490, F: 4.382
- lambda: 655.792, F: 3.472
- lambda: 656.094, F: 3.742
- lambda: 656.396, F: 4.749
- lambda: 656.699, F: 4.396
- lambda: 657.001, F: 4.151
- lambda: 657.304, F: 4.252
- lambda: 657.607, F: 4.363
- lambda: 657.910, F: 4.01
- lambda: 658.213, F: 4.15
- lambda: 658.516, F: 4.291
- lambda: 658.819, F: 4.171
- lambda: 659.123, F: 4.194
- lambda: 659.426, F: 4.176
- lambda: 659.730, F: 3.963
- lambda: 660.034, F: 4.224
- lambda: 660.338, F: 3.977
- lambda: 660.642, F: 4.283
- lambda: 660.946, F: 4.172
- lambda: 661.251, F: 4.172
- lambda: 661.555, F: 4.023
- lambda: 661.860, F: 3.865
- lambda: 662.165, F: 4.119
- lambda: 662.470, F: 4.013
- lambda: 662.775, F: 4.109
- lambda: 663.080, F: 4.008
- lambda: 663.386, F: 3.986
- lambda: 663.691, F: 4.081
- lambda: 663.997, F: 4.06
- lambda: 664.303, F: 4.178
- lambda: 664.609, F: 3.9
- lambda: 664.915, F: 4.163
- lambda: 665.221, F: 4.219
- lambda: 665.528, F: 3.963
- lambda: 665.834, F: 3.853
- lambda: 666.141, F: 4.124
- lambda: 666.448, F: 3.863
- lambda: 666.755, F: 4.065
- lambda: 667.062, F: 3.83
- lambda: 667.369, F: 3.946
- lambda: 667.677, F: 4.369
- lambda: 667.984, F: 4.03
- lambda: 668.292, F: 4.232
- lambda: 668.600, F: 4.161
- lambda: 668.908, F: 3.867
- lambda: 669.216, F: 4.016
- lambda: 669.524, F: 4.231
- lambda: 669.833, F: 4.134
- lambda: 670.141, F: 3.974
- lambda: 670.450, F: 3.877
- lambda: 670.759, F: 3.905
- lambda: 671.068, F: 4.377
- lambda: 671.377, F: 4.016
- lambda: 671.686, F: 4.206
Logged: 1.09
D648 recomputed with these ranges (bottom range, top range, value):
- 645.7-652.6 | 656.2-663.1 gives 1.08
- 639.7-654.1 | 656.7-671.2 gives 1.08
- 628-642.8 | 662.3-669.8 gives 1.08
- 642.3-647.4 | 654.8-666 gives 1.10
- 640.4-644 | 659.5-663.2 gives 1.08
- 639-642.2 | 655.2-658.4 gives 1.07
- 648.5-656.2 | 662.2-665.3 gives 1.06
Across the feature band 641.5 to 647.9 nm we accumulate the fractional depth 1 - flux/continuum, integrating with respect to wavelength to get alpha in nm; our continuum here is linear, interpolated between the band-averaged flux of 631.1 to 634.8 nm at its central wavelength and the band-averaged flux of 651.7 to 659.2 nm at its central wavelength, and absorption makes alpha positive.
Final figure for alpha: 0.15 nm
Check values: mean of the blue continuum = 4.04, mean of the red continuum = 4.08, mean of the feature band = 3.96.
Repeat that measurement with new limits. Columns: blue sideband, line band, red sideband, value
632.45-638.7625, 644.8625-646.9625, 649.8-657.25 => 0.05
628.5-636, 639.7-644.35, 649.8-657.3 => 0.08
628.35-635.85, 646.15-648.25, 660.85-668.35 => 0.06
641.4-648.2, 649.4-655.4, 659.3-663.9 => 0.04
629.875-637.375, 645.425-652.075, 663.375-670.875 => 0.13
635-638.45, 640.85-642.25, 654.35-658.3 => 0.00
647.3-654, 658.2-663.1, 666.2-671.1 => -0.10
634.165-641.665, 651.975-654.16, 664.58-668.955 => 0.04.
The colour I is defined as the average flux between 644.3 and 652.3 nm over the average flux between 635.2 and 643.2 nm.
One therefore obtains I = 1.0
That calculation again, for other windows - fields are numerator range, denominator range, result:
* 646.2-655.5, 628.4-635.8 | 0.96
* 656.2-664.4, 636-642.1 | 1.02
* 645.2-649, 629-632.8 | 0.95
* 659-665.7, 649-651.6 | 1.02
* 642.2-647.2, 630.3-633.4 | 0.95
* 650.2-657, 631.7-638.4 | 0.99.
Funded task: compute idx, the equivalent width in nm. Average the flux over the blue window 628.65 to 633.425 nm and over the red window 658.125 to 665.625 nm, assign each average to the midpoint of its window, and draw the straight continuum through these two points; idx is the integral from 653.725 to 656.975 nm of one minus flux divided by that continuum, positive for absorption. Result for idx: 0.07 nm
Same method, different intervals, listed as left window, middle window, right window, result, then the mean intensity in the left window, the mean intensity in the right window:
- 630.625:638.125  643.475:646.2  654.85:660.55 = 0.12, 4.07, 4.16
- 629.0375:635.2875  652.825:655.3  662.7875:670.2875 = 0.08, 4.13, 4.05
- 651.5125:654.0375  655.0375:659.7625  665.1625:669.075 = -0.18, 4.01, 4.04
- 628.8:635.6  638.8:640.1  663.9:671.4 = -0.02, 4.13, 4.05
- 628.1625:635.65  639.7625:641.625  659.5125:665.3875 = 0.02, 4.14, 4.08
